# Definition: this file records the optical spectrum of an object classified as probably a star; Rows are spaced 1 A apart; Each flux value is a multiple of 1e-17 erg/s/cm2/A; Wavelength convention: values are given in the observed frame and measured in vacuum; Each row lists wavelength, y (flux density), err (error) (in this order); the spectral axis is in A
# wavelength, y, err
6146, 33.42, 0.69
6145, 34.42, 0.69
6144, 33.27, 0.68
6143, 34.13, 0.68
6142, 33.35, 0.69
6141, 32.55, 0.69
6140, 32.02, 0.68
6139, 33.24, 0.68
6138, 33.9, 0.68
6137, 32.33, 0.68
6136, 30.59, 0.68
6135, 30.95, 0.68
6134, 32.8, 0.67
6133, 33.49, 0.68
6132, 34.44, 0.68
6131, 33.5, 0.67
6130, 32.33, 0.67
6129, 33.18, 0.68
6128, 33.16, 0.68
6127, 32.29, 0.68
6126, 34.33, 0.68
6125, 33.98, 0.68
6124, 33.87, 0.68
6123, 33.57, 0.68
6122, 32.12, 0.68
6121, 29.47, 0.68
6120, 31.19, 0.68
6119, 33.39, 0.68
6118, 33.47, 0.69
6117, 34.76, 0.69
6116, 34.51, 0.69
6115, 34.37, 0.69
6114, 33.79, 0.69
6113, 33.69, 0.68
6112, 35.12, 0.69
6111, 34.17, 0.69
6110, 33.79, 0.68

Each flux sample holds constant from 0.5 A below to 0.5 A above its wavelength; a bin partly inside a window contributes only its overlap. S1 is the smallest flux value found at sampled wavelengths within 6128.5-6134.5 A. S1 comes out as 32.33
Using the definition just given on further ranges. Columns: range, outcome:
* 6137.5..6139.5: 33.24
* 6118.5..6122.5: 29.47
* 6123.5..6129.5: 32.29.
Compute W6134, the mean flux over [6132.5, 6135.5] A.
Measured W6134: 32.4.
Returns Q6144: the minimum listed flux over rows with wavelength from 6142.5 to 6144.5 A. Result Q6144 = 33.27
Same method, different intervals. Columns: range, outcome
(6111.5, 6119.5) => 33.39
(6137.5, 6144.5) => 32.02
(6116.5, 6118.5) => 33.47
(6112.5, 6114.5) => 33.69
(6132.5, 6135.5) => 30.95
